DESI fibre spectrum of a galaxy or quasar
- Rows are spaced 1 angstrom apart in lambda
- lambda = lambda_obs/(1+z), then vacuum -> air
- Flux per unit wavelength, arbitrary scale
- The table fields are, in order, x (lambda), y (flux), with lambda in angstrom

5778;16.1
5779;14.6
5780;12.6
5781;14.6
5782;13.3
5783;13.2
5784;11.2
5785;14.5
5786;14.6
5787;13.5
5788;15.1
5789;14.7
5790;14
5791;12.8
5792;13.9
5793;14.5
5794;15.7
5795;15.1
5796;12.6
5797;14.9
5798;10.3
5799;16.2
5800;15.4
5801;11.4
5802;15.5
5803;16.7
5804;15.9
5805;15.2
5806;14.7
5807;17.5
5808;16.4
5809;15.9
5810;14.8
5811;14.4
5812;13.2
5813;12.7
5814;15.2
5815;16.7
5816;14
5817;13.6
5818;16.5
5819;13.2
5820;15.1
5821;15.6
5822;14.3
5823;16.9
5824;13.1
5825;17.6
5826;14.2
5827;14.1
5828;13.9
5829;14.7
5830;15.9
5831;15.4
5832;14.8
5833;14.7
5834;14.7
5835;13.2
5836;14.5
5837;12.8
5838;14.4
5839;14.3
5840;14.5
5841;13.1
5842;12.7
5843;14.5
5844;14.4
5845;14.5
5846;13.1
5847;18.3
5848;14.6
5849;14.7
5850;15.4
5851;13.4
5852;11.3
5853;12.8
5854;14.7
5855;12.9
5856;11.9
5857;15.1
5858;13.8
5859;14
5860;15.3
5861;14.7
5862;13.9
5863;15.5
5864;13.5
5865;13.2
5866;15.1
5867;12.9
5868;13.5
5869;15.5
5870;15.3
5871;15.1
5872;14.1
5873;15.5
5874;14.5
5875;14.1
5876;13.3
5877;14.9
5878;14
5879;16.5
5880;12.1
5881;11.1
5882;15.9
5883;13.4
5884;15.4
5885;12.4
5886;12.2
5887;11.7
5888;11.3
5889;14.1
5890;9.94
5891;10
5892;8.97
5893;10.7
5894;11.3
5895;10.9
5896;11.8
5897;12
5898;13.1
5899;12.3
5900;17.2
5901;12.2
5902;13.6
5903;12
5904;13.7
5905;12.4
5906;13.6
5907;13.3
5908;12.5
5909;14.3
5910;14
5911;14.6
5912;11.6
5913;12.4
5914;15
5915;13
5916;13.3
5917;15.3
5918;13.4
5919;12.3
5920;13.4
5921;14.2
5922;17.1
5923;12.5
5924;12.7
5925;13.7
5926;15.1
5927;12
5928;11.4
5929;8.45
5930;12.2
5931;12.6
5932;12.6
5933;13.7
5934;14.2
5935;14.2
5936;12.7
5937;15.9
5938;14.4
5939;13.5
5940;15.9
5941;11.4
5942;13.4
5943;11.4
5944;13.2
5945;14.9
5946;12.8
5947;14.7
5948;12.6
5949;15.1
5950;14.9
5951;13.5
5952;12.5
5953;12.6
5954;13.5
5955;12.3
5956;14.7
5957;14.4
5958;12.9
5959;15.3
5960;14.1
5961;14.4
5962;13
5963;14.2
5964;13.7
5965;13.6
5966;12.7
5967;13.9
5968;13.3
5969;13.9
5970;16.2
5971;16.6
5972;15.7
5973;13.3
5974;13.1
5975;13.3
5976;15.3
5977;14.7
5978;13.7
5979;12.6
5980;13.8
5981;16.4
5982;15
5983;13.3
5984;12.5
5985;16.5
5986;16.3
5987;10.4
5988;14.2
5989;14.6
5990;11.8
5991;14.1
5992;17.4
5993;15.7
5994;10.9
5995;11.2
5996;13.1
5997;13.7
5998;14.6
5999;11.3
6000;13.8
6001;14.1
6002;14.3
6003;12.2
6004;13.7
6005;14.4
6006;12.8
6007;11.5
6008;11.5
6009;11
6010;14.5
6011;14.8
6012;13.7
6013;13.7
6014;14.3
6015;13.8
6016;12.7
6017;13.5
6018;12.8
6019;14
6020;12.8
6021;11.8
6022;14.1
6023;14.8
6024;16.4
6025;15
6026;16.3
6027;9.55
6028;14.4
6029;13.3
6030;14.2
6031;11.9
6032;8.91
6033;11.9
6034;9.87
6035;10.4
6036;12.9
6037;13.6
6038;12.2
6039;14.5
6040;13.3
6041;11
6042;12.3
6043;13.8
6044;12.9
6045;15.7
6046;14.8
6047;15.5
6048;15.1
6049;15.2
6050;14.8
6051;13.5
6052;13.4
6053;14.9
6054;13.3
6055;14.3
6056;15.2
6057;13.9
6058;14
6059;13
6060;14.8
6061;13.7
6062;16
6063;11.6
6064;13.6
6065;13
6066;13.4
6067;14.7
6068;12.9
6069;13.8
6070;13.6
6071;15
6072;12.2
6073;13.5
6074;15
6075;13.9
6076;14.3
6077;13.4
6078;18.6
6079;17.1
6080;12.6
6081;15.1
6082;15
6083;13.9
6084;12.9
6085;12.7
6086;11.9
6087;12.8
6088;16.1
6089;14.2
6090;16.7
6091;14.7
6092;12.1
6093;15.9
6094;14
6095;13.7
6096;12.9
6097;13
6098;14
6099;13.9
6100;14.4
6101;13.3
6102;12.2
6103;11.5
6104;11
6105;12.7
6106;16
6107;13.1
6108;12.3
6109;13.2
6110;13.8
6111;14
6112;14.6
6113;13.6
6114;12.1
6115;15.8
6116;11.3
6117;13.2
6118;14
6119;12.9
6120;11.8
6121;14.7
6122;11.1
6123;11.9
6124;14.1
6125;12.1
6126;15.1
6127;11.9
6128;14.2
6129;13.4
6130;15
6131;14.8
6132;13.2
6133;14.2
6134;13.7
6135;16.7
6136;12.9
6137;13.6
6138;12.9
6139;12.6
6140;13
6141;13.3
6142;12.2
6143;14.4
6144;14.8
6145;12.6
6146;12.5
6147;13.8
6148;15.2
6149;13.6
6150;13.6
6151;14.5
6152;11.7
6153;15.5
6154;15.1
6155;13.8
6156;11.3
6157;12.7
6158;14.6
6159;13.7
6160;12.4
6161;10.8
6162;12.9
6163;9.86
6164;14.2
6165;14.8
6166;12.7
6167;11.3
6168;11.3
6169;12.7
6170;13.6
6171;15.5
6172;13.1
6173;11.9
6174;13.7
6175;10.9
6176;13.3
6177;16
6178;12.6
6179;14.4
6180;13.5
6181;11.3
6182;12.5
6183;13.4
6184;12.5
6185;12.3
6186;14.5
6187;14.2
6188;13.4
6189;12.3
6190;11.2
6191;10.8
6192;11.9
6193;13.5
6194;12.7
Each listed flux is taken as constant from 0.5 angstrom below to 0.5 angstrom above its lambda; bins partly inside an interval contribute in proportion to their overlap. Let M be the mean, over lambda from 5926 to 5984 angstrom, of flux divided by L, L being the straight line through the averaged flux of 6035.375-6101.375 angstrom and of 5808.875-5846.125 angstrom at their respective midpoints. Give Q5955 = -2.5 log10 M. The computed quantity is 0.04 mag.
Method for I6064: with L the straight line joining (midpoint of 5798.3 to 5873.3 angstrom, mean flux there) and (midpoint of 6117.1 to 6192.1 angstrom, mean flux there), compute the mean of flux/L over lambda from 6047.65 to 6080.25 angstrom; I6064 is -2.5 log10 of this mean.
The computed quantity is -0.05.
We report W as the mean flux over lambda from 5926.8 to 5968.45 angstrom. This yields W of 13.4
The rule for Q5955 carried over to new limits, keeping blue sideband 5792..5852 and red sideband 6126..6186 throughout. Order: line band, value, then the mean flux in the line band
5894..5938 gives 0.083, 13.2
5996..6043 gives 0.061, 13.1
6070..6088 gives -0.041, 14.2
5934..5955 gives 0.041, 13.6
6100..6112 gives 0.031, 13.1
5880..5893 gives 0.184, 12.1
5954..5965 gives 0.018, 13.9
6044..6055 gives -0.060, 14.5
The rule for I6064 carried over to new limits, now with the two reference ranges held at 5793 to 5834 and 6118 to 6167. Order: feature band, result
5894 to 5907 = 0.13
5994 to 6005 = 0.07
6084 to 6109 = 0.00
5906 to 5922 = 0.06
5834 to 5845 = 0.06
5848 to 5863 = 0.06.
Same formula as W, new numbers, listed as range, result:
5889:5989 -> 13.4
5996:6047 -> 13.2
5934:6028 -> 13.8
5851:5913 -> 13.3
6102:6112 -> 13.1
